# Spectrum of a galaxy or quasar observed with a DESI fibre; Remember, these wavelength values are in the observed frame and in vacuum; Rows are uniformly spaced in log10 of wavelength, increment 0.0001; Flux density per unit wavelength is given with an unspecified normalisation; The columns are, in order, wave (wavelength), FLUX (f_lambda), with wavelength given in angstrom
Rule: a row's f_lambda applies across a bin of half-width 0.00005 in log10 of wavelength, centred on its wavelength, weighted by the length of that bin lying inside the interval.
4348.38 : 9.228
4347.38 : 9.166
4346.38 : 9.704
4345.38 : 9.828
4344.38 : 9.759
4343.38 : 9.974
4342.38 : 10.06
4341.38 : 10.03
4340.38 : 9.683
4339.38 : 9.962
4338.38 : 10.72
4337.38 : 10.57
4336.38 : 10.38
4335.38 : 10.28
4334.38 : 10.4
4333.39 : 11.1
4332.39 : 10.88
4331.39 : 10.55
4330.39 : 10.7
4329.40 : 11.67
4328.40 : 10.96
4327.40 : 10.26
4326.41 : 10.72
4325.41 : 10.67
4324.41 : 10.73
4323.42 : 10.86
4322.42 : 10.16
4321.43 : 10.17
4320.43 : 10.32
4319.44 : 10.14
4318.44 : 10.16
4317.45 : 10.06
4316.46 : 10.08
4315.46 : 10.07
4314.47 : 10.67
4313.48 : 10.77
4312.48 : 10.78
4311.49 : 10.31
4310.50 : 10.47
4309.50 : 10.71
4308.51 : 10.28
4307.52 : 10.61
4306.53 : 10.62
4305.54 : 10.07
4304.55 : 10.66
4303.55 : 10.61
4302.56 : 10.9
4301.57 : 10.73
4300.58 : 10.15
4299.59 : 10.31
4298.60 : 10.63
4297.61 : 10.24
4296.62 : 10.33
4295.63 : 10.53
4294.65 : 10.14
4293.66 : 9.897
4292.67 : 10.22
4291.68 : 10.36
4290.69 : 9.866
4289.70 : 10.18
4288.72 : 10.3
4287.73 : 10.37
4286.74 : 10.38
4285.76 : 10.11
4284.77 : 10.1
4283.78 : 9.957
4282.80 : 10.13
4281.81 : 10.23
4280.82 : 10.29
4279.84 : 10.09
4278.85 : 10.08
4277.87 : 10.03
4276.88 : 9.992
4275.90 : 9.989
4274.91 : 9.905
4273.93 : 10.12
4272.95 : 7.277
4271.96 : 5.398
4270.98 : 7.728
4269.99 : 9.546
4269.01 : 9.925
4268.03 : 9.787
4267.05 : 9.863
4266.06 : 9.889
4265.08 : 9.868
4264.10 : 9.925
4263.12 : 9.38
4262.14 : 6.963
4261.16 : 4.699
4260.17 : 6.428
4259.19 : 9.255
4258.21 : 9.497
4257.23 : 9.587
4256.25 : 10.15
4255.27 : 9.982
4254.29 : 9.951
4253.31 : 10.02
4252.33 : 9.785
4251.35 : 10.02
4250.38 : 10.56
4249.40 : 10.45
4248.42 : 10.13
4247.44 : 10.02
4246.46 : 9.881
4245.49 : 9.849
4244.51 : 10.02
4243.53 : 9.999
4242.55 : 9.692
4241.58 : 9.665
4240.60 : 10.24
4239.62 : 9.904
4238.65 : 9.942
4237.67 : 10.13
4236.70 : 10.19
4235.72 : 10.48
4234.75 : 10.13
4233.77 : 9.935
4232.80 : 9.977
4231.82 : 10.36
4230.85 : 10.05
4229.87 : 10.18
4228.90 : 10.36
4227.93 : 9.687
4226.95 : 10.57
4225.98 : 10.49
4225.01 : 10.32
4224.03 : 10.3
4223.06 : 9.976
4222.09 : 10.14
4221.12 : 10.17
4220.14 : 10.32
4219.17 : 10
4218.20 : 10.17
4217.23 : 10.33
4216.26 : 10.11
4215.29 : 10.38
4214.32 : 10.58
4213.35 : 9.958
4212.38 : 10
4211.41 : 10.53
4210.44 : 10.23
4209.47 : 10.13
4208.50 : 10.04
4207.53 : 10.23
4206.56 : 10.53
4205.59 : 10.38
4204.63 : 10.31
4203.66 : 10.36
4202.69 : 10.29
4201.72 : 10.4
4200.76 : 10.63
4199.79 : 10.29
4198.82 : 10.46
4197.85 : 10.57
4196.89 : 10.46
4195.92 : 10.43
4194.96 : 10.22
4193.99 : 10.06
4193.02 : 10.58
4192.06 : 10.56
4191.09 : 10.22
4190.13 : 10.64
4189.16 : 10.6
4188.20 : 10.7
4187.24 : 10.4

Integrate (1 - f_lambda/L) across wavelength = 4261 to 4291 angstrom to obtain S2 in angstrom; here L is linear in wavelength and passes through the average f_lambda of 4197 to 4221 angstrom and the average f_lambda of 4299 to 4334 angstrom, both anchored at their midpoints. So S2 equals 2.8 angstrom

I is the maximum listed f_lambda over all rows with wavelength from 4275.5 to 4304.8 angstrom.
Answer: 10.9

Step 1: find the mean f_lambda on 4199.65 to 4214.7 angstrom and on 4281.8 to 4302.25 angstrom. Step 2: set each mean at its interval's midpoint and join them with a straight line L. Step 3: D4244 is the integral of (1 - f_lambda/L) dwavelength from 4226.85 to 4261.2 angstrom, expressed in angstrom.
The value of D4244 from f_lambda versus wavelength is 1.5 angstrom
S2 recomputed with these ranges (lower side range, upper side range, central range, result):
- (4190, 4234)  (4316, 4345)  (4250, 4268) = 1.9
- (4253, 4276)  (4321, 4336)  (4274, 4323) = -2.2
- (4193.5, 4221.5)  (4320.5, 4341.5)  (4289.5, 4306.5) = 0.2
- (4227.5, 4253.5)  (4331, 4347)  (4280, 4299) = -0.1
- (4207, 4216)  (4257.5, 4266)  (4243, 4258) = -2.1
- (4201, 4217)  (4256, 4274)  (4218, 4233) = -0.6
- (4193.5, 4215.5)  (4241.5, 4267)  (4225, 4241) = -0.6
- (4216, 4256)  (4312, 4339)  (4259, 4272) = 2.1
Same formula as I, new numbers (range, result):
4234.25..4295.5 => 10.56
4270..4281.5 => 10.29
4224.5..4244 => 10.57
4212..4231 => 10.58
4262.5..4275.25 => 10.12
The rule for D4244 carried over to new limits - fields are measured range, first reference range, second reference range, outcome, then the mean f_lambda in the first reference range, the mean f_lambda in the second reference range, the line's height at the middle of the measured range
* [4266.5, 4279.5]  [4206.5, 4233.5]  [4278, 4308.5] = 1.34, 10.2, 10.3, 10.3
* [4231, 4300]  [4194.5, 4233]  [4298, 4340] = 4.38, 10.3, 10.5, 10.4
